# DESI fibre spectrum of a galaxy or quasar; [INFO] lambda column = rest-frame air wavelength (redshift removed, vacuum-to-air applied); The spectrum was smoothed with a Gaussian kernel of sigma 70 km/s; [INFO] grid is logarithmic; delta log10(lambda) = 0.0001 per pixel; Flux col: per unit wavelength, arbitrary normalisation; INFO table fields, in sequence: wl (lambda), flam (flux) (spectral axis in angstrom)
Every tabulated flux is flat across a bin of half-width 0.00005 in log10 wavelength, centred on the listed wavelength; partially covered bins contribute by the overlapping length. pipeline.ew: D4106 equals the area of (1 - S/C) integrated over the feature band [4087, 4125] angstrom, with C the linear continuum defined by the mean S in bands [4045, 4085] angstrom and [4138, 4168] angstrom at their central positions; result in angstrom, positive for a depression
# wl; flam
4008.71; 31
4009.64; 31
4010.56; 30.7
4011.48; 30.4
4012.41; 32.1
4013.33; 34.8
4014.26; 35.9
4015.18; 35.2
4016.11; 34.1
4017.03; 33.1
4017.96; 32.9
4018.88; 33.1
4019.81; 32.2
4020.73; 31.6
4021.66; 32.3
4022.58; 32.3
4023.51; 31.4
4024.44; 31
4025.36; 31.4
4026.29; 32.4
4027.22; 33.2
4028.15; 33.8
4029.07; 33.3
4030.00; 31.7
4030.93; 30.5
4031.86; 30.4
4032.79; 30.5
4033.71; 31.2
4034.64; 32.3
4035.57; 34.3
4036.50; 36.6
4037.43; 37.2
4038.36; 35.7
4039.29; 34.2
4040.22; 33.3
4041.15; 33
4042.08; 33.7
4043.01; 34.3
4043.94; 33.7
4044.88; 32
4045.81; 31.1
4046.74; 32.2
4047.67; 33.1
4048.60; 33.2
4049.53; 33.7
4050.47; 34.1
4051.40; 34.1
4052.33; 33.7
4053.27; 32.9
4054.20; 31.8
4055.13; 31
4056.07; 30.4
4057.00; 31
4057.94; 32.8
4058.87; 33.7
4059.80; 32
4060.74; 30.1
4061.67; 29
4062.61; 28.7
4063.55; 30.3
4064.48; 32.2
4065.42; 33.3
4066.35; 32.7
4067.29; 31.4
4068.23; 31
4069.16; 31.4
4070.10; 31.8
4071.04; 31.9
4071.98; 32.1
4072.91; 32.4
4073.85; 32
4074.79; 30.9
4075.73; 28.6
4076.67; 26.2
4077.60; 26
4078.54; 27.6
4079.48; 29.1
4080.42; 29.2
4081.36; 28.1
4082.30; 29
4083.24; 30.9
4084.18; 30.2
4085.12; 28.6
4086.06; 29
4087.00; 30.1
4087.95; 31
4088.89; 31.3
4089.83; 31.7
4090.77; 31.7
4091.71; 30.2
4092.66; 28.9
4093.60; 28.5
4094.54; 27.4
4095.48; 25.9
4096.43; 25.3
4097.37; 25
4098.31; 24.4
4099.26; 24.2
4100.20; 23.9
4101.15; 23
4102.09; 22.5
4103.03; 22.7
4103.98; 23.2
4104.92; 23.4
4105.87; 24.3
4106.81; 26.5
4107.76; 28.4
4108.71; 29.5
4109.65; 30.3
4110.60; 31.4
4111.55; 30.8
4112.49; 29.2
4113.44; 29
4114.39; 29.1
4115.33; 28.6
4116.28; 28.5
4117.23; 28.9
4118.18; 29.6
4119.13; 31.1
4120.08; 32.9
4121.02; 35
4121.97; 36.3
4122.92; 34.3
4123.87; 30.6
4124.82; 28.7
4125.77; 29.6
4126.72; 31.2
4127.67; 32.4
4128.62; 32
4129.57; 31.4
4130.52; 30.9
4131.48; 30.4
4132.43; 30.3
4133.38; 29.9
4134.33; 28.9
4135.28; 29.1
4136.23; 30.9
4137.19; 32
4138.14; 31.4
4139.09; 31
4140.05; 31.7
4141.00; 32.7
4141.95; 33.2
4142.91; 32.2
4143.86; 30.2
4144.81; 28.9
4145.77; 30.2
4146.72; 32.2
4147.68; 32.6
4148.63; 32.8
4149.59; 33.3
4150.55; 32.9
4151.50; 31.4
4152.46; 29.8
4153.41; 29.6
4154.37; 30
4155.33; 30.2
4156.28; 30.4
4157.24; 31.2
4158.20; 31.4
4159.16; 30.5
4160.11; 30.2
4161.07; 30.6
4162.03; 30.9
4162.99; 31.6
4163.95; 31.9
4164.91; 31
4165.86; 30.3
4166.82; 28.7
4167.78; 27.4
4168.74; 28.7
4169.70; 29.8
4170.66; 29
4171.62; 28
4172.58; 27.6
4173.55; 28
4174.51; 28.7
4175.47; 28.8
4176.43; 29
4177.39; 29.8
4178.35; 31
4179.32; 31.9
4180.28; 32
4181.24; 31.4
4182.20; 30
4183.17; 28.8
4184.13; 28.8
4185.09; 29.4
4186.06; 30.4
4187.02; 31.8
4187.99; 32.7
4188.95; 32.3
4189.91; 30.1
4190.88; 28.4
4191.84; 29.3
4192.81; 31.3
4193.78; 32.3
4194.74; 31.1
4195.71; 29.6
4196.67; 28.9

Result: 3.2 angstrom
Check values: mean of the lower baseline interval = 31.1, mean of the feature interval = 28.4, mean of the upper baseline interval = 31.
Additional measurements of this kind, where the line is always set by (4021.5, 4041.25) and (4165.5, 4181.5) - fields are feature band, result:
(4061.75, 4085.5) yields 1.2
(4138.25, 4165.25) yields -1.2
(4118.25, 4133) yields -0.6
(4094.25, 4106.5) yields 2.7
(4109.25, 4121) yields 0.2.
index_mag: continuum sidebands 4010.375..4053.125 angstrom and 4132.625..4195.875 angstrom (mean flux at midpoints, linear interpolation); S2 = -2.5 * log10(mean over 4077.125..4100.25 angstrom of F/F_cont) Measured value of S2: 0.13 mag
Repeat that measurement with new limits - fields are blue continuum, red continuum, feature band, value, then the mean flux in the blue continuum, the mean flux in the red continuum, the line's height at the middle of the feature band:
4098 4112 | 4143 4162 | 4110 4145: -0.098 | 25.9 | 31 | 28.3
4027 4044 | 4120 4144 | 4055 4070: 0.050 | 33.3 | 31.5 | 32.8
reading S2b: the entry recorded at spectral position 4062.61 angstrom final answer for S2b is 28.7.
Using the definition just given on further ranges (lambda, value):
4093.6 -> 28.5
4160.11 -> 30.2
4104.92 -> 23.4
